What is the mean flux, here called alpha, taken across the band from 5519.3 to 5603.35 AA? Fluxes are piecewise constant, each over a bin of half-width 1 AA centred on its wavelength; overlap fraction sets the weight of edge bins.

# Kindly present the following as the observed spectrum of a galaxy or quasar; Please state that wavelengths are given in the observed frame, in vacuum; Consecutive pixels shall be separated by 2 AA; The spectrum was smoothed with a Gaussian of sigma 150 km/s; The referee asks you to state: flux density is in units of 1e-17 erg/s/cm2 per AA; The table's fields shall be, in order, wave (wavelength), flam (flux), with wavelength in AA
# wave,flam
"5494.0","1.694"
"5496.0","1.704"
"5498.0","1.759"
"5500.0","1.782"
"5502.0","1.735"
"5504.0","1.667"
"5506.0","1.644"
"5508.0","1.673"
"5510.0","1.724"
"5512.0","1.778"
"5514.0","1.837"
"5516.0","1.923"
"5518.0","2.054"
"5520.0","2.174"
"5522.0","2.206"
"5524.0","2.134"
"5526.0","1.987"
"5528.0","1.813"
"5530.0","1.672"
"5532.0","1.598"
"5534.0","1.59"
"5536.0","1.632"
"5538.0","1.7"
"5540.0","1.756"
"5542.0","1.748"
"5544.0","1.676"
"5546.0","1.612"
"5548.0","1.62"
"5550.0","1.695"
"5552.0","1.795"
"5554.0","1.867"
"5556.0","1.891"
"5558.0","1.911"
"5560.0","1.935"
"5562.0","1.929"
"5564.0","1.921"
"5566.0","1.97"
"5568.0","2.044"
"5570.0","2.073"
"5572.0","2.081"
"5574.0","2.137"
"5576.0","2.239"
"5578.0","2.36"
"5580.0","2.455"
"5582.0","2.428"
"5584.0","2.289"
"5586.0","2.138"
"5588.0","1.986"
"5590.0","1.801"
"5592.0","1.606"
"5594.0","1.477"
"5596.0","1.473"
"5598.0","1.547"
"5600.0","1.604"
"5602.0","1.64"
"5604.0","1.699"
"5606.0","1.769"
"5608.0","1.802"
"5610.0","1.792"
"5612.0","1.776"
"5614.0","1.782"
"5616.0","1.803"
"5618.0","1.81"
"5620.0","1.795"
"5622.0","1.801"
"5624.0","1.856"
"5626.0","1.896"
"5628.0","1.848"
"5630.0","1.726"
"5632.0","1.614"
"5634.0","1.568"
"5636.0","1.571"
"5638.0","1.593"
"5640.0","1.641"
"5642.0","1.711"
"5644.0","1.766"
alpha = 1.88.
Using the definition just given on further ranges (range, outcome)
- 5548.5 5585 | 2.05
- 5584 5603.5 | 1.73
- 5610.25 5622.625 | 1.79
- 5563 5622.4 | 1.9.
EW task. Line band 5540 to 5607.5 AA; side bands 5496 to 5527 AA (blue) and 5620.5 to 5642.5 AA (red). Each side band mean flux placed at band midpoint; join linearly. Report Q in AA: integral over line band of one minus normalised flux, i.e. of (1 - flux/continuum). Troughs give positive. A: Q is -3.85 AA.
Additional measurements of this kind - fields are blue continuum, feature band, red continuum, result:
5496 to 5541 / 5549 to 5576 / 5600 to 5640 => -2.7 AA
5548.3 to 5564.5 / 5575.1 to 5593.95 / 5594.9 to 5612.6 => -3.9 AA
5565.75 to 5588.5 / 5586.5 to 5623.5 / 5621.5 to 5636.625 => 4.1 AA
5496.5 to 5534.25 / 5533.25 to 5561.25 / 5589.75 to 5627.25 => 0.7 AA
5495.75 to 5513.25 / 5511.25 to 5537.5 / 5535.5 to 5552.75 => -2.6 AA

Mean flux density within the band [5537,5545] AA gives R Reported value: 1.72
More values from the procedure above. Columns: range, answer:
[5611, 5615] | 1.78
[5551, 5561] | 1.88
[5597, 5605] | 1.62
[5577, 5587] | 2.33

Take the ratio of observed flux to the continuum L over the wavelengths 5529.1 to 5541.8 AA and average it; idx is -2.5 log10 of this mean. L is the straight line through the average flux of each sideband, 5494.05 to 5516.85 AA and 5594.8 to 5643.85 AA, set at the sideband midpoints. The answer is 0.05 mag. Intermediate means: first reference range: 1.74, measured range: 1.66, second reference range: 1.71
